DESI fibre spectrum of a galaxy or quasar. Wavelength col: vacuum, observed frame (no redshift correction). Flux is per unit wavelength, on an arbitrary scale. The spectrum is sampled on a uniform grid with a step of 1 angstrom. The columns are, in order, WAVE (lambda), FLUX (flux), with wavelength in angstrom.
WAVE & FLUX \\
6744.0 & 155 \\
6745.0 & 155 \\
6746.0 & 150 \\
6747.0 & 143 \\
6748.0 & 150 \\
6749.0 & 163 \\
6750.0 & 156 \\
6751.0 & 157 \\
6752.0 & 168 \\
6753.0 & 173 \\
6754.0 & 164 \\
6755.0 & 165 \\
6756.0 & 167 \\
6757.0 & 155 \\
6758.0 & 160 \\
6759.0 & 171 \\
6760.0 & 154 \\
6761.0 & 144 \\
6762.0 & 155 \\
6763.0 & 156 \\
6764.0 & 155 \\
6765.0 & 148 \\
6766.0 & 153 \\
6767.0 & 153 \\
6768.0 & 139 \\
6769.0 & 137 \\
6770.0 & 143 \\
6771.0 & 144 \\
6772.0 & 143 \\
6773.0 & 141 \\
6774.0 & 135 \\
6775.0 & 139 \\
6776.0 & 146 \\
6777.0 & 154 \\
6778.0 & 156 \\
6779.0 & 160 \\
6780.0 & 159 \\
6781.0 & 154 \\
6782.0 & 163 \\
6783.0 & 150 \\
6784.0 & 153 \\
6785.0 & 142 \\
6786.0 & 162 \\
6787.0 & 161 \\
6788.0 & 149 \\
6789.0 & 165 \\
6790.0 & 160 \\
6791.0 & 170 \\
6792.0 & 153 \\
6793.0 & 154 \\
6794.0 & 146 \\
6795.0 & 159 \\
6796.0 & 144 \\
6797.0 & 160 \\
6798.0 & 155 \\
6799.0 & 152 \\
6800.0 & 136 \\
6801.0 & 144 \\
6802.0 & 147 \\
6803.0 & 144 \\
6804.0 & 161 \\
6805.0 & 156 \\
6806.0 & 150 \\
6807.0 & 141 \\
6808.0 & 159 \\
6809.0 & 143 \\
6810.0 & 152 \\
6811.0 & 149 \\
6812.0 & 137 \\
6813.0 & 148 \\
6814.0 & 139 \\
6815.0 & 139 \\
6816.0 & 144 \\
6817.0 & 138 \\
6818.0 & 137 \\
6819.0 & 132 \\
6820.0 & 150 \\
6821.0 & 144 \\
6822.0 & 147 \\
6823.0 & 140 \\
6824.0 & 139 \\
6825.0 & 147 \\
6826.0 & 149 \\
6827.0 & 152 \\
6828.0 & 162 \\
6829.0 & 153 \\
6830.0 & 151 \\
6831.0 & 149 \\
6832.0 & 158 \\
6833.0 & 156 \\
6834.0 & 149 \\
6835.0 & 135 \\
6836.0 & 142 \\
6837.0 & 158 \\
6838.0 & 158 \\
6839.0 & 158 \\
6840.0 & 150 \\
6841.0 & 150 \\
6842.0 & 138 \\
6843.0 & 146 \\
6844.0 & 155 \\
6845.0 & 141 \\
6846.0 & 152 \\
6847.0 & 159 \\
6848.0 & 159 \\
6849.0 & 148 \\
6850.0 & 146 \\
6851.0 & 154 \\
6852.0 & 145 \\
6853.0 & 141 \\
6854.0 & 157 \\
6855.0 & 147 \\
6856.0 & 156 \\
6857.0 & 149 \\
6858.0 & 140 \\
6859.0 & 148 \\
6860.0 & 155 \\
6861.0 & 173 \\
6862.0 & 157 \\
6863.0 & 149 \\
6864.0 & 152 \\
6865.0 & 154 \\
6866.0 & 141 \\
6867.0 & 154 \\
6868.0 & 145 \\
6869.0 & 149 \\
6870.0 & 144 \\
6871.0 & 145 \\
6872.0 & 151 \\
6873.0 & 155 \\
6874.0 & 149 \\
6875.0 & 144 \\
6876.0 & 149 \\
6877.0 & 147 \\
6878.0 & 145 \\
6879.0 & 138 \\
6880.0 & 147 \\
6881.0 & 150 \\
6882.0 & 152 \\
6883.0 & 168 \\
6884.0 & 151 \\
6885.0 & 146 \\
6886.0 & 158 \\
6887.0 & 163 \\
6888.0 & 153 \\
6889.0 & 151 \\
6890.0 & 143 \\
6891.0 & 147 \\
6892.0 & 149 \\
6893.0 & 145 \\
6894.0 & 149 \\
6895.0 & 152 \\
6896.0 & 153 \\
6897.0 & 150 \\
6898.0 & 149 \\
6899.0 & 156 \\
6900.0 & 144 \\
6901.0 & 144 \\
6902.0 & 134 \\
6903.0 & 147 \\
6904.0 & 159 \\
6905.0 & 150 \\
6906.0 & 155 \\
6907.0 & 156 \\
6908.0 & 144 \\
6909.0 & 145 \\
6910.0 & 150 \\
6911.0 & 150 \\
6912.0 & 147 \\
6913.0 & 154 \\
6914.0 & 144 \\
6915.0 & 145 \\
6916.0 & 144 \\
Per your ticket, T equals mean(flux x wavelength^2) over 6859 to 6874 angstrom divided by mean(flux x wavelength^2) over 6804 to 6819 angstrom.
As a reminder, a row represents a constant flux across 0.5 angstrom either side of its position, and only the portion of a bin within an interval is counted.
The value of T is 1.1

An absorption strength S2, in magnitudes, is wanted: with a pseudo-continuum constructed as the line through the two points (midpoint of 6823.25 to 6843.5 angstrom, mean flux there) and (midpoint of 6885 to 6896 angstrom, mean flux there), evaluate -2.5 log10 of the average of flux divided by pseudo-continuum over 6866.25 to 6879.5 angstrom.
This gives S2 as 0.02 mag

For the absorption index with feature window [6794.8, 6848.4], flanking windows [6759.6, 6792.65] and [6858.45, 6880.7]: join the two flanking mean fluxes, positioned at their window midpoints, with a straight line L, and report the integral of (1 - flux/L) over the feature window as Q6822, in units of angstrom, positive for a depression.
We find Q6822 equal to 0.8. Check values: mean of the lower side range 151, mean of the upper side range 150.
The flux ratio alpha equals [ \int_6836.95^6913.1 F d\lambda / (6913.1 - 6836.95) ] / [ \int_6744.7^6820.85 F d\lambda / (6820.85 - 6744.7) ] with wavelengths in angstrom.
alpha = 0.99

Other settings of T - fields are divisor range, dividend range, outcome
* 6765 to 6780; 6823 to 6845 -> 1.04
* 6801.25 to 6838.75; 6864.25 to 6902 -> 1.03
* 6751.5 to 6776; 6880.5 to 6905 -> 1.03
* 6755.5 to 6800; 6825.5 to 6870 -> 1.01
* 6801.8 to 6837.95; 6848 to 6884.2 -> 1.03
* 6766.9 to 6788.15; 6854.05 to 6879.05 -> 1.03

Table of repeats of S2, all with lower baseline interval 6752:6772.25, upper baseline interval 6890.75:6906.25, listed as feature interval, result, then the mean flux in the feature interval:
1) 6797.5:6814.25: 0.03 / 148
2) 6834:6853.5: 0.01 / 149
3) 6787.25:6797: -0.02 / 156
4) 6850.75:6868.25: 0.00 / 151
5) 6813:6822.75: 0.08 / 141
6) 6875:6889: -0.01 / 151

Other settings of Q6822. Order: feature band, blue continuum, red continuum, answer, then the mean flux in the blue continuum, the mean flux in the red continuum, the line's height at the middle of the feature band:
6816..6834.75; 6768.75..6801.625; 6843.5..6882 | 0.4 angstrom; 151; 150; 150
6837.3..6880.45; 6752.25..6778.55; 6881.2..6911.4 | 0.3 angstrom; 152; 150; 151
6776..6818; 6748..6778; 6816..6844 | -0.2 angstrom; 153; 148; 150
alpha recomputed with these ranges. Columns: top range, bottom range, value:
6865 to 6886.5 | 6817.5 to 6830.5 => 1.02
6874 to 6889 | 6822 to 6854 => 1.01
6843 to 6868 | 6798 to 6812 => 1.02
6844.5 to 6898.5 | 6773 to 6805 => 0.99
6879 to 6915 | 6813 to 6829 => 1.04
